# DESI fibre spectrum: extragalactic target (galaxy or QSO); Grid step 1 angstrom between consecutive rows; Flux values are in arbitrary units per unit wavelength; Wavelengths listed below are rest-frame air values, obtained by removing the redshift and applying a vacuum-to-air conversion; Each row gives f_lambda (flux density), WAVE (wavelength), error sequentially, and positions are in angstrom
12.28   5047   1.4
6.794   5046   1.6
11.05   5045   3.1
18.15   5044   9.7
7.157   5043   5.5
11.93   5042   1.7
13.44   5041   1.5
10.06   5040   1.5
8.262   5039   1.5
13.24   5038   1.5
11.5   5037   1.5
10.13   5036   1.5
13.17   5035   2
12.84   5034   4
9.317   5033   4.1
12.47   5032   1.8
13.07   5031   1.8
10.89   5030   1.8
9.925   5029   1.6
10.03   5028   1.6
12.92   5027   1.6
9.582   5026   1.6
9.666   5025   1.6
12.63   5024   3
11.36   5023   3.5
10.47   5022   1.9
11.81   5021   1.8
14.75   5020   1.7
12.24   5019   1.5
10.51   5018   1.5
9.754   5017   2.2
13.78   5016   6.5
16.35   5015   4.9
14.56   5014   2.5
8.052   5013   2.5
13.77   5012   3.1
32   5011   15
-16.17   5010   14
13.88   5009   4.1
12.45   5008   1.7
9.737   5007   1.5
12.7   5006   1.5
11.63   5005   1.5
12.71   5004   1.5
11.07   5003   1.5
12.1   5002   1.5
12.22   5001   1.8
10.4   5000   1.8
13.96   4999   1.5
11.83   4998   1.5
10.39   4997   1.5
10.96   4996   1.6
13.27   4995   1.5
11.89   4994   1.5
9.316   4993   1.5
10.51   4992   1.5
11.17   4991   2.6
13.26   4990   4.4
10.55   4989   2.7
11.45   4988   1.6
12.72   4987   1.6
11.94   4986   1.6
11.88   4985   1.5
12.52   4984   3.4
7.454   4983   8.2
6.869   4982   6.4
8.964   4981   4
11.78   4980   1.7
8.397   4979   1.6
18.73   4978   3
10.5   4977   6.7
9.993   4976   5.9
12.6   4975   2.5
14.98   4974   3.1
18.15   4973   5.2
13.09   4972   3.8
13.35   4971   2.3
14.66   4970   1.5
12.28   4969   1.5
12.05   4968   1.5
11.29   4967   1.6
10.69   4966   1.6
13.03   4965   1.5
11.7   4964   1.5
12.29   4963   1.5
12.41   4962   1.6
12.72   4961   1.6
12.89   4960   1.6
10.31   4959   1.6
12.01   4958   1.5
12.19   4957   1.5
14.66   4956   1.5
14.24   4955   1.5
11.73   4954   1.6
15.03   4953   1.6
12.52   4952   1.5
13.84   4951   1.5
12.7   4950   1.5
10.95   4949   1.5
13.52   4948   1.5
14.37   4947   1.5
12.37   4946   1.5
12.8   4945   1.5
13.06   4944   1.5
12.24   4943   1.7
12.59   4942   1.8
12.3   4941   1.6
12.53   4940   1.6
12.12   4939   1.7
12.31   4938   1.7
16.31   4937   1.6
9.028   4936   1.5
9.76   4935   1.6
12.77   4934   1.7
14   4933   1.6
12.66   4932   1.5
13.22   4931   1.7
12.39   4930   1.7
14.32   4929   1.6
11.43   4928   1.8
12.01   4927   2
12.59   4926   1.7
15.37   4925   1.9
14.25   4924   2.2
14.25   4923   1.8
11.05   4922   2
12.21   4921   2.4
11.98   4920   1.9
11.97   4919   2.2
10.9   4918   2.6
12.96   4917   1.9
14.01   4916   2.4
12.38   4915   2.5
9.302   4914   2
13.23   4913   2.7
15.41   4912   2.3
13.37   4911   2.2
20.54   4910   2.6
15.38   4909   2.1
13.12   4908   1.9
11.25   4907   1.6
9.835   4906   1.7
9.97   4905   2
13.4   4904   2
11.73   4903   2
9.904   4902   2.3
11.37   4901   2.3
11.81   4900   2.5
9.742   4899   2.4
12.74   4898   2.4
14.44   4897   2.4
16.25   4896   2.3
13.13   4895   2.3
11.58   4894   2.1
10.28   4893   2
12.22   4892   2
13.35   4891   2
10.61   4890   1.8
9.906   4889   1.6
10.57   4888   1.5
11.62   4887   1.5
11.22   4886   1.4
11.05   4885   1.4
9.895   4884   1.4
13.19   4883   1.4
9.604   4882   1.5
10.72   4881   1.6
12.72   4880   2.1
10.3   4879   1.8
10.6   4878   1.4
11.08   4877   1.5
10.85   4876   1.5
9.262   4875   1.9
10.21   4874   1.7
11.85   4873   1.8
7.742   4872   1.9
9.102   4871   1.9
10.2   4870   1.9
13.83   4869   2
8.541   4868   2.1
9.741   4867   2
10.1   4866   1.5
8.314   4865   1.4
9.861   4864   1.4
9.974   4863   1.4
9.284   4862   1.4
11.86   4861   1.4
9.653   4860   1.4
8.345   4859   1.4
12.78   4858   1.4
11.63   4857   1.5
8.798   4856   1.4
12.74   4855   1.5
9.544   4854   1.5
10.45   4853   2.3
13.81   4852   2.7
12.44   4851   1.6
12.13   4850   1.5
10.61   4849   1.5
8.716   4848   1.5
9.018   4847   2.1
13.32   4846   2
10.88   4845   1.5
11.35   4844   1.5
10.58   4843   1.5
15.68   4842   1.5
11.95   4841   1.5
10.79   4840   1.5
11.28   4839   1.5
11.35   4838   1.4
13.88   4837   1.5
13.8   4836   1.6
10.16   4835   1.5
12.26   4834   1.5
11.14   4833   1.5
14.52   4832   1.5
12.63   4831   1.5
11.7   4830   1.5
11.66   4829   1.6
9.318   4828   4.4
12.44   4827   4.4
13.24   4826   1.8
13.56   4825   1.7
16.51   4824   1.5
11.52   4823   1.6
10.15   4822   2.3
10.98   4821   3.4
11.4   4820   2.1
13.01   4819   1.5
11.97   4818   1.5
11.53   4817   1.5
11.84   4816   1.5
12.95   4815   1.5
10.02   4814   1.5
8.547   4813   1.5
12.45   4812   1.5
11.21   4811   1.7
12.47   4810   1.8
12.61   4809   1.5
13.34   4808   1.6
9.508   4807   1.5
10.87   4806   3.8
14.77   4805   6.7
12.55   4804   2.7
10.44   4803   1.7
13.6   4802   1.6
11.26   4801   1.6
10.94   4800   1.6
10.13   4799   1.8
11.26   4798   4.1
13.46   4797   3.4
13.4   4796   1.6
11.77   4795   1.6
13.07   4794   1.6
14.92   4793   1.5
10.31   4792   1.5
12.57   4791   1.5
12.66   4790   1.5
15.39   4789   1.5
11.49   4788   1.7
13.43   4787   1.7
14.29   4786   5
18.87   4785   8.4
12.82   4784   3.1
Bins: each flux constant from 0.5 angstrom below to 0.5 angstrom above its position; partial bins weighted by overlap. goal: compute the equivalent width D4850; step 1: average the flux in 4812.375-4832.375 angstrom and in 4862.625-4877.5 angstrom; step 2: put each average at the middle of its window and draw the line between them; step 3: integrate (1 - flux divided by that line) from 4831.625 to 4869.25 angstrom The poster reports -1.1 angstrom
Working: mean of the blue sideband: 12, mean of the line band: 11.2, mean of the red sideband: 10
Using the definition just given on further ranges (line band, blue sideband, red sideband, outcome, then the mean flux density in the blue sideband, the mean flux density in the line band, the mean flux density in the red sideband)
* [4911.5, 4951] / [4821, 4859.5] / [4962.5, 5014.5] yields -3.1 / 11.7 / 12.7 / 11.8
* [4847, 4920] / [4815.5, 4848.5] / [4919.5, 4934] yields 6.6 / 11.9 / 11.4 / 13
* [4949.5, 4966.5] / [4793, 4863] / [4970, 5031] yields -1.4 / 11.7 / 12.6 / 11.7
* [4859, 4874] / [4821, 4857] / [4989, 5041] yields 2.3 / 11.8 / 9.96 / 11.5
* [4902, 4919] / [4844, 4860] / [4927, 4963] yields -1.1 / 11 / 12.8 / 12.7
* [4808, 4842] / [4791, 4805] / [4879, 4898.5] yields 0.1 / 12.2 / 12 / 11.8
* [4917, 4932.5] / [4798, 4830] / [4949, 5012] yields -1.0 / 11.8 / 12.7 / 12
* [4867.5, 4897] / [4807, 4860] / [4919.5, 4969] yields 2.4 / 11.7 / 11.1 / 12.6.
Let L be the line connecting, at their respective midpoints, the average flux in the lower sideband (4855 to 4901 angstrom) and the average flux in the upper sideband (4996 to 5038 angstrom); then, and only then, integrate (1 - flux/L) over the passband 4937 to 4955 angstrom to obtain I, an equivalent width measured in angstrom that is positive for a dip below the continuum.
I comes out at -2.6 angstrom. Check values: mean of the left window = 10.9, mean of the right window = 11.6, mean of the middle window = 12.9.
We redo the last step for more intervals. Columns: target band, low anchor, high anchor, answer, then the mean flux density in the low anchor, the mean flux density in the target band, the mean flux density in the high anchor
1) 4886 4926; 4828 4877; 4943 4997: -3.1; 11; 12.5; 12.2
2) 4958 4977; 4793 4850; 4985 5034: -1.6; 11.9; 12.6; 11.6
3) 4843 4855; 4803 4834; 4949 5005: 0.9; 12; 11.2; 12.1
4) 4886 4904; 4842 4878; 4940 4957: -0.5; 10.6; 11.9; 13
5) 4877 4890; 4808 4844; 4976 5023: 1.0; 12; 10.9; 11.5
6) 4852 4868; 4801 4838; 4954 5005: 2.4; 12.1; 10.3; 12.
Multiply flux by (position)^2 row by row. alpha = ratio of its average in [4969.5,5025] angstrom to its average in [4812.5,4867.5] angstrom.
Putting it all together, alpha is 1.11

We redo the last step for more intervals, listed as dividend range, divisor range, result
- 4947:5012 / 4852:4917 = 1.09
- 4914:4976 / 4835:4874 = 1.21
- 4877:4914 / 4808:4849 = 1.05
